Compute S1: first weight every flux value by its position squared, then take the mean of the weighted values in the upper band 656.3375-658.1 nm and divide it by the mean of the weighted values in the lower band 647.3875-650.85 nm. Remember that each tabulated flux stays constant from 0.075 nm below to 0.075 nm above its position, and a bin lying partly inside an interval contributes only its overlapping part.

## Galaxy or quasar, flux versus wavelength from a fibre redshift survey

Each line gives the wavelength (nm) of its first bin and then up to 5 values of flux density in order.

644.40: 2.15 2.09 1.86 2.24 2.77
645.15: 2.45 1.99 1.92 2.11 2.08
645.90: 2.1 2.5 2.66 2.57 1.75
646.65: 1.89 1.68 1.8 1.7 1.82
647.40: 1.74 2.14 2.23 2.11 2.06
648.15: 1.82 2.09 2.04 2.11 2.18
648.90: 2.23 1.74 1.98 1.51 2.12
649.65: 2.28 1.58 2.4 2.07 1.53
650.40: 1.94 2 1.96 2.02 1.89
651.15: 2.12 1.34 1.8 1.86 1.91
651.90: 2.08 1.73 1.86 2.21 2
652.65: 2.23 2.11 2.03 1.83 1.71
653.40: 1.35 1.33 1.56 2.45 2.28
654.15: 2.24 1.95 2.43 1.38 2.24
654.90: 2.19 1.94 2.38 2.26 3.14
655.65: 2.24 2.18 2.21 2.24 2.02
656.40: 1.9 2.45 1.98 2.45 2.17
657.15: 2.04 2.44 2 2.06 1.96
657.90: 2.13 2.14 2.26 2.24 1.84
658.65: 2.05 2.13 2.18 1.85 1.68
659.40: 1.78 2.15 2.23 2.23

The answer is 1.10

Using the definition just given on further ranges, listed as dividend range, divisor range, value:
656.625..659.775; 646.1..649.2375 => 1.07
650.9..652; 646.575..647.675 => 1.02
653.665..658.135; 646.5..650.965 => 1.14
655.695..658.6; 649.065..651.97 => 1.14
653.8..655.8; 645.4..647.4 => 1.13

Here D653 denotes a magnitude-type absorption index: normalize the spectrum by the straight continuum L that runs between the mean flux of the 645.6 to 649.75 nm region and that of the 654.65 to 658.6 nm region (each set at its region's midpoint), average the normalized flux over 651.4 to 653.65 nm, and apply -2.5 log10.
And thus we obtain 0.137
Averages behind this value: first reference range 2.03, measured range 1.87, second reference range 2.19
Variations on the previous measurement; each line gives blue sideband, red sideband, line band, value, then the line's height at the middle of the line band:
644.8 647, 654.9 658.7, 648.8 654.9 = 0.13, 2.18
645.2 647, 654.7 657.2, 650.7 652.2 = 0.17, 2.17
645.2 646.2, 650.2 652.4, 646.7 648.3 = 0.08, 2.08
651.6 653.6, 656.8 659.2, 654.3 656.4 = -0.10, 2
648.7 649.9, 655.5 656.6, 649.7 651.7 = 0.07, 2.02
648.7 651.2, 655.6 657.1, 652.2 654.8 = 0.07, 2.09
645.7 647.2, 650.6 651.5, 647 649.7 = 0.00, 1.98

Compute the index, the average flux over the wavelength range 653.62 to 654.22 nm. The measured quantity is 2.12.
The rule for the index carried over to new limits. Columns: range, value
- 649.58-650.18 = 2.08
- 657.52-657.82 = 2.01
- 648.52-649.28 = 2.04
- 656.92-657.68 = 2.14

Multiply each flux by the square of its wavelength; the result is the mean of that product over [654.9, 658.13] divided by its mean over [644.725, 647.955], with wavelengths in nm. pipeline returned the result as 1.08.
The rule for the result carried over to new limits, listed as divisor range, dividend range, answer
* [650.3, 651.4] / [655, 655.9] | 1.27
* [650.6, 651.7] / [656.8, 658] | 1.18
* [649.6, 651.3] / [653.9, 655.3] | 1.10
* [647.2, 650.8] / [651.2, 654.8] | 0.97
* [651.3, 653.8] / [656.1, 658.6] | 1.18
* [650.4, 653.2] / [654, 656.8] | 1.14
